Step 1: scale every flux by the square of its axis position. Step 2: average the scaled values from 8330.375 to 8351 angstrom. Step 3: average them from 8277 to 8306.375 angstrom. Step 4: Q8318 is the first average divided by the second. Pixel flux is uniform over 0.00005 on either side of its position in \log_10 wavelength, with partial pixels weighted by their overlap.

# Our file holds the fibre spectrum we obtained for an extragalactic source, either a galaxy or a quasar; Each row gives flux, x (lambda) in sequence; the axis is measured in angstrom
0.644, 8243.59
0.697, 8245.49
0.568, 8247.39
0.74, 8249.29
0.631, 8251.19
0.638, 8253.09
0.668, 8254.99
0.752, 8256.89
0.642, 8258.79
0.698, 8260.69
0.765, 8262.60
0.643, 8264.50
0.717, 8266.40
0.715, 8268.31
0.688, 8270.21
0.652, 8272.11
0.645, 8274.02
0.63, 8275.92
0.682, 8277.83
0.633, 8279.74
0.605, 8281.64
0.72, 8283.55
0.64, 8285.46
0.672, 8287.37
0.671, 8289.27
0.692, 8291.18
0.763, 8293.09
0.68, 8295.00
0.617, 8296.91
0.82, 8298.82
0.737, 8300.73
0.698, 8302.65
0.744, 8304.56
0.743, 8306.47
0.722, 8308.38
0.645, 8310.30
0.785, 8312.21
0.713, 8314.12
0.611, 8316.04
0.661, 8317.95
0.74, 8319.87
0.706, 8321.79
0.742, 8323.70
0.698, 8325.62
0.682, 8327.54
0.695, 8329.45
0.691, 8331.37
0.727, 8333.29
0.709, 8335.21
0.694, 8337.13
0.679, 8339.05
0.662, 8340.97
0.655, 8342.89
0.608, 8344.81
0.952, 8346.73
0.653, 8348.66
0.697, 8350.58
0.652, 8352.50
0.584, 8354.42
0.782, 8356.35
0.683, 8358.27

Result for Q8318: 1.0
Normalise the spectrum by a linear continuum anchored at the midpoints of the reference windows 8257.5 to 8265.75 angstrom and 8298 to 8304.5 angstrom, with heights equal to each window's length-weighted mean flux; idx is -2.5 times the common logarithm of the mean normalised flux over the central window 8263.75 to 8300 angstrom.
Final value 0.064 mag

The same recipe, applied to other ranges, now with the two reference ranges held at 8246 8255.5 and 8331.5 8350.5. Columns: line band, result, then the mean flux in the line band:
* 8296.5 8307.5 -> -0.08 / 0.732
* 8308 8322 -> -0.01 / 0.696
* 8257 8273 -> -0.06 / 0.694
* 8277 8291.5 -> 0.01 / 0.663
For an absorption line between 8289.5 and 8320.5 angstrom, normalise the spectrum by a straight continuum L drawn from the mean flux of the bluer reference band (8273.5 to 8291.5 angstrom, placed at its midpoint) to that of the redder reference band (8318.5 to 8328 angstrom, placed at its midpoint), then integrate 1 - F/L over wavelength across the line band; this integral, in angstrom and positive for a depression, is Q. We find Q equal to -0.97 angstrom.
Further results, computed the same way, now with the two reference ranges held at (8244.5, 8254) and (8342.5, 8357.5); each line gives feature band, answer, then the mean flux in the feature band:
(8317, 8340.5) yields -0.38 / 0.701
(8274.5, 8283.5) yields 0.29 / 0.646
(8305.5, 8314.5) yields -0.54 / 0.723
